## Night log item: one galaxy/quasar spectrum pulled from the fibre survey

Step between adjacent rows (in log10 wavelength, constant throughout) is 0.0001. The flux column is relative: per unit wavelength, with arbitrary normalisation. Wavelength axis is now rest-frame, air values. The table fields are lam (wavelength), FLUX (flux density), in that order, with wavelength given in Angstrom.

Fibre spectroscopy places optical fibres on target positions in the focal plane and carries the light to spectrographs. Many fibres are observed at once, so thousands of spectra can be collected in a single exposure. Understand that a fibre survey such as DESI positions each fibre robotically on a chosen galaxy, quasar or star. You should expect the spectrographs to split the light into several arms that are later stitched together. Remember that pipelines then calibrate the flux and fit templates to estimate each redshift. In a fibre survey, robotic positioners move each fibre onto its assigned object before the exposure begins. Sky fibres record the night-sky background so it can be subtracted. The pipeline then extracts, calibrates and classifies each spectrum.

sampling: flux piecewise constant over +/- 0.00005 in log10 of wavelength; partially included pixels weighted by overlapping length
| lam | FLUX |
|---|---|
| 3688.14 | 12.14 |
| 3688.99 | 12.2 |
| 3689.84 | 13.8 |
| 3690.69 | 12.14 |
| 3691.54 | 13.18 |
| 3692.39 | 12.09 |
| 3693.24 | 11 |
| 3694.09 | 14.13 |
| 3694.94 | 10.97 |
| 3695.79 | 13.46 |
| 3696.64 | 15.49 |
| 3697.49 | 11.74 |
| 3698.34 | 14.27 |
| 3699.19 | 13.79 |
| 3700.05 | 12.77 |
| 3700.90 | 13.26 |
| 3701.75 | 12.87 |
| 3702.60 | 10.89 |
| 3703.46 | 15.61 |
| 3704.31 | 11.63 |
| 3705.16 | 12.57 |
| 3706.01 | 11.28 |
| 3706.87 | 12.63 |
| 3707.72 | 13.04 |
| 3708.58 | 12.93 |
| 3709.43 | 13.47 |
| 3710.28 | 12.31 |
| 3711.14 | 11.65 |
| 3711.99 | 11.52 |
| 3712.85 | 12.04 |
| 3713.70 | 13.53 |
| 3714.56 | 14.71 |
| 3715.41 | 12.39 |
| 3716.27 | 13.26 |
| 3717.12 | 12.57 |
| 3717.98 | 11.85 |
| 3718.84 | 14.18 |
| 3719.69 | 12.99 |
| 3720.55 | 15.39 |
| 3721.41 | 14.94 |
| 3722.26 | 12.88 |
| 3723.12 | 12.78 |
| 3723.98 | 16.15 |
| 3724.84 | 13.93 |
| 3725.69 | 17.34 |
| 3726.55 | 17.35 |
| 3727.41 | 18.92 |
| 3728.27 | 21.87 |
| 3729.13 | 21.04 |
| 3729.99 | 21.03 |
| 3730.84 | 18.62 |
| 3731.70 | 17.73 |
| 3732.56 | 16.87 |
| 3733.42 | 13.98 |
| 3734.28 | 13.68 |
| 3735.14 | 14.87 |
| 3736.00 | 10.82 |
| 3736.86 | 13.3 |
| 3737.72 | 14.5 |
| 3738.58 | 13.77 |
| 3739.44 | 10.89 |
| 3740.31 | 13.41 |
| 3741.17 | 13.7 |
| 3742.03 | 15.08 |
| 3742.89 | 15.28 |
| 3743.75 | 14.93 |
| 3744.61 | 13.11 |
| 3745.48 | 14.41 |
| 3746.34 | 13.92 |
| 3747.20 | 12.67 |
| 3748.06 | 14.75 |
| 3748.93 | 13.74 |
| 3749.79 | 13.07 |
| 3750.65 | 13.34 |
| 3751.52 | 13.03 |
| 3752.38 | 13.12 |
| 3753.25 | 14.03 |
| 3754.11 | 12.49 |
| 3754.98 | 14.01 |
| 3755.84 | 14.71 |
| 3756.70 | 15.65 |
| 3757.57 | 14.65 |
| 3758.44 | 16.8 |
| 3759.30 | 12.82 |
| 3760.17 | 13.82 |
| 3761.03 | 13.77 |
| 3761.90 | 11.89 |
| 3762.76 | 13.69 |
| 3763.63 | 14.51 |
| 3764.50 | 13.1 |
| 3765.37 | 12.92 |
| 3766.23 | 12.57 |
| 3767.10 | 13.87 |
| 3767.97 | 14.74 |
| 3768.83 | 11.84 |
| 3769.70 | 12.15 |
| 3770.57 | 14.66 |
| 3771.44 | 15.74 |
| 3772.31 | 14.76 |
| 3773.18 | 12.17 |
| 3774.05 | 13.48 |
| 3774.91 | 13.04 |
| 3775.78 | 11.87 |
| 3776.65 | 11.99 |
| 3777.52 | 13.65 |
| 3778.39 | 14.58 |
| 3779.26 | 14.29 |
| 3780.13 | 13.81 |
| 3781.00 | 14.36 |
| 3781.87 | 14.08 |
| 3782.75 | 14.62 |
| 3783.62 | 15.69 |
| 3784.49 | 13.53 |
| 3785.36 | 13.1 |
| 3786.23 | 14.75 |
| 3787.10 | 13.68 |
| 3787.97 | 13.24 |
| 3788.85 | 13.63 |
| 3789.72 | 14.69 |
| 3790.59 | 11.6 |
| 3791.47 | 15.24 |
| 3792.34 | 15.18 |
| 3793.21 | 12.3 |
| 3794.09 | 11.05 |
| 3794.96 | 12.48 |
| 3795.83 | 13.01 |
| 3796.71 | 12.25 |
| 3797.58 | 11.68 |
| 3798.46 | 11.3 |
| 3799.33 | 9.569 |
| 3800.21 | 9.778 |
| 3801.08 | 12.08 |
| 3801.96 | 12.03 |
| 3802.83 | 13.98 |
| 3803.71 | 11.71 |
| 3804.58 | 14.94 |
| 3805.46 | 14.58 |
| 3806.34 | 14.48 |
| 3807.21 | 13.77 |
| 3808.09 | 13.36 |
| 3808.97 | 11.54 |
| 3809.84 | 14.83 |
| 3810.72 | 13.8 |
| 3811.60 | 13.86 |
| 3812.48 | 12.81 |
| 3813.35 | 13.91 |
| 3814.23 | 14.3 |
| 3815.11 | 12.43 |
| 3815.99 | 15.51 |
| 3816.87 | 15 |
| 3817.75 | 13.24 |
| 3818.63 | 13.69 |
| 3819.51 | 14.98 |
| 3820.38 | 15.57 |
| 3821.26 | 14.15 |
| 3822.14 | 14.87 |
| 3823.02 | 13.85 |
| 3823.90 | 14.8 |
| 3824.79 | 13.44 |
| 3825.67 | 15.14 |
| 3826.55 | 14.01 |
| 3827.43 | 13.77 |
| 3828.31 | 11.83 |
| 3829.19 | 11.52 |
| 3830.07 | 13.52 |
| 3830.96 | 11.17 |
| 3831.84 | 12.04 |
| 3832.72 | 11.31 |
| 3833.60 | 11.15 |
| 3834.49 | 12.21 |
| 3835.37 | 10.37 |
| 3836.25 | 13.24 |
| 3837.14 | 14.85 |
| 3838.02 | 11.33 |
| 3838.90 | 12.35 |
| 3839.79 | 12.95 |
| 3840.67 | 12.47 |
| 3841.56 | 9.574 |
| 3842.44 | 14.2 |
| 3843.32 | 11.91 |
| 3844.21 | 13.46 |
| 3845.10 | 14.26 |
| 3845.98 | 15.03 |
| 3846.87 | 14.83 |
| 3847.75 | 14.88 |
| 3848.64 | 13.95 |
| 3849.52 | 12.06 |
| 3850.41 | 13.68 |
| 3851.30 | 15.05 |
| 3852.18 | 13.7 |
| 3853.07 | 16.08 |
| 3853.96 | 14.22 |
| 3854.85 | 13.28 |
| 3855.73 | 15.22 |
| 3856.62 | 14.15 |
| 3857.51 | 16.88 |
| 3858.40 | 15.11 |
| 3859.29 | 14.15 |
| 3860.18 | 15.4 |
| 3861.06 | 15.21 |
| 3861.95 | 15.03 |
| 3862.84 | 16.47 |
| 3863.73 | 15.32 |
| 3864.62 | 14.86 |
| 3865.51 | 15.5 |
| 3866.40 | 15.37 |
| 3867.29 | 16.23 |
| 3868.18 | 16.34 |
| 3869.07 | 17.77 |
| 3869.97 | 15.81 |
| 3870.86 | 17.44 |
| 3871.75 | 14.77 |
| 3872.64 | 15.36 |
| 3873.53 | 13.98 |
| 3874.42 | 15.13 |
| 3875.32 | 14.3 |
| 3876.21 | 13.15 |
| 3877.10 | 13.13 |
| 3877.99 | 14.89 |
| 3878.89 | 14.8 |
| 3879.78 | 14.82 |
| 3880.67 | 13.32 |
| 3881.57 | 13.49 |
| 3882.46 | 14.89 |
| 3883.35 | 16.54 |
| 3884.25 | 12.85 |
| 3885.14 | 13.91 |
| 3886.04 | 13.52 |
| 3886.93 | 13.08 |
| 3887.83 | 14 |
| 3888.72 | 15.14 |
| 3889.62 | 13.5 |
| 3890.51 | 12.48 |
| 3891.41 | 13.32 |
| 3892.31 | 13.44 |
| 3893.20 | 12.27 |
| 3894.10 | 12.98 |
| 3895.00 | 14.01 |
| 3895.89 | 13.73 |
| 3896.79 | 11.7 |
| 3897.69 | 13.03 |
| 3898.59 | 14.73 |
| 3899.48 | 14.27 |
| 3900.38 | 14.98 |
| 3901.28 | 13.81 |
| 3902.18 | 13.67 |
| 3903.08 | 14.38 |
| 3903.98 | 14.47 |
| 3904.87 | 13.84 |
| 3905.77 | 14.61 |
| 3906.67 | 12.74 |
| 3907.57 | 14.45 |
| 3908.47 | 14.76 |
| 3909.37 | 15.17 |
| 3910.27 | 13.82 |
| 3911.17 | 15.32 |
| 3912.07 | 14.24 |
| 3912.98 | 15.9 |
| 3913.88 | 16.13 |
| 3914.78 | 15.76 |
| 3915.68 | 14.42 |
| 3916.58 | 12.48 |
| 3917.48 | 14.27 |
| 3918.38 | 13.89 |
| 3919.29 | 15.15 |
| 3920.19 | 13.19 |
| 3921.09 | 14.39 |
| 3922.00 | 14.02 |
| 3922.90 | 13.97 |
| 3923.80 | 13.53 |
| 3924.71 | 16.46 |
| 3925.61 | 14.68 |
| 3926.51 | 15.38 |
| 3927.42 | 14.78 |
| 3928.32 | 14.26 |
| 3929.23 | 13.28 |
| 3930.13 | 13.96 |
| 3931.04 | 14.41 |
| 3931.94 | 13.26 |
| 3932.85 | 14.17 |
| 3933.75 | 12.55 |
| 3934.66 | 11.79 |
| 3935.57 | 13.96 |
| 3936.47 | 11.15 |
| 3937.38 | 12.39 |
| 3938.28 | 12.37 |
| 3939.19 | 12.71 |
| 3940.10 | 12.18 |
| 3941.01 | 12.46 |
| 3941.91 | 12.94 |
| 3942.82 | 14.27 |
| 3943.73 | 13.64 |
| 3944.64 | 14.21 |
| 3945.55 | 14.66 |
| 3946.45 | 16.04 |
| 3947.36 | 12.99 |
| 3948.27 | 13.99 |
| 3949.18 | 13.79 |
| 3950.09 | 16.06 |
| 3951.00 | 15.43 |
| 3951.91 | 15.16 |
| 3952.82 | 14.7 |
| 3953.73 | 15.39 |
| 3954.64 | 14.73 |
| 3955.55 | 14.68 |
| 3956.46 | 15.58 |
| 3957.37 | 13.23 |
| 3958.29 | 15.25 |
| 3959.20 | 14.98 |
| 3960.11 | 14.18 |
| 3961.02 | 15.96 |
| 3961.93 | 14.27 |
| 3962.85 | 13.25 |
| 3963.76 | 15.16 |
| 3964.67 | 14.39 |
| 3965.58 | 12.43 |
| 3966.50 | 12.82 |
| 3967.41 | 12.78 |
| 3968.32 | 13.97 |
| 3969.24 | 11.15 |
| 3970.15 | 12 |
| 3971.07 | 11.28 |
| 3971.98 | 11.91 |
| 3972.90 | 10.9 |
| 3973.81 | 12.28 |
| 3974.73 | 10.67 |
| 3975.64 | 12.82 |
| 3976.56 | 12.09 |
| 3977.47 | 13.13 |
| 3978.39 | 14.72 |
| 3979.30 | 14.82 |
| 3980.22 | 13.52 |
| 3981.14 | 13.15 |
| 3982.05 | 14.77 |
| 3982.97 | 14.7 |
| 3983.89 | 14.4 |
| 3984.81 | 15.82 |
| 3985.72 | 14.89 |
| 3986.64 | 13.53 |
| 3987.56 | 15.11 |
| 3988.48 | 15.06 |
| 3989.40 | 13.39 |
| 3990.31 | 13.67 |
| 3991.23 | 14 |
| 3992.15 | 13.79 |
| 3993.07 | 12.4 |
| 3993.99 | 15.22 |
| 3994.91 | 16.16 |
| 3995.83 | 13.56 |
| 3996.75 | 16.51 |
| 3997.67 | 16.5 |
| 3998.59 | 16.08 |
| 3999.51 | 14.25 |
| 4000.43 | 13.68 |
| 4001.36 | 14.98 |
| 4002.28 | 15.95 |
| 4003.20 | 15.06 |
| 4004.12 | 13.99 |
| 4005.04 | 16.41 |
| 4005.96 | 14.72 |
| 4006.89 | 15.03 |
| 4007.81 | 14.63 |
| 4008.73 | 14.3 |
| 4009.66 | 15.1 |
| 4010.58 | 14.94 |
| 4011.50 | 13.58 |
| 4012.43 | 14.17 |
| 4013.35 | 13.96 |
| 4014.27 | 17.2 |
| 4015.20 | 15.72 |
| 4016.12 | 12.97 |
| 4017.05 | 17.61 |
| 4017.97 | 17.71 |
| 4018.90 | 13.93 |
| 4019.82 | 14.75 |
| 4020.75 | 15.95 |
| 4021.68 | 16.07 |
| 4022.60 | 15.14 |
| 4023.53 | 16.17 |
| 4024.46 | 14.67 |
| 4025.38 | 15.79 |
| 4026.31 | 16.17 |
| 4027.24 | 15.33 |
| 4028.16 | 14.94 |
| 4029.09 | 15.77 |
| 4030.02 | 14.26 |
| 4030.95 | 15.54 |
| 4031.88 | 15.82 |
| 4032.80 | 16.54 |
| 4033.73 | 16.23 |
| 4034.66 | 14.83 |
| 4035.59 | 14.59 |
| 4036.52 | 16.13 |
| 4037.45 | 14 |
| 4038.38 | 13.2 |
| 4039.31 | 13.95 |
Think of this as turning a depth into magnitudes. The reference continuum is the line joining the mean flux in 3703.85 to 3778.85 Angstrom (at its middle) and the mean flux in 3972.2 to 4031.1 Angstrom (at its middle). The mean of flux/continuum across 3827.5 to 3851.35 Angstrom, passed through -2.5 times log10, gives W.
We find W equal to 0.12 mag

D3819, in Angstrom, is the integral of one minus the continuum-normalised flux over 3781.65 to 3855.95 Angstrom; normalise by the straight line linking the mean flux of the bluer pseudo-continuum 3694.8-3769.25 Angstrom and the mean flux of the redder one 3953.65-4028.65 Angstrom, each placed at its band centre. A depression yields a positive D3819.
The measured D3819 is 4.2 Angstrom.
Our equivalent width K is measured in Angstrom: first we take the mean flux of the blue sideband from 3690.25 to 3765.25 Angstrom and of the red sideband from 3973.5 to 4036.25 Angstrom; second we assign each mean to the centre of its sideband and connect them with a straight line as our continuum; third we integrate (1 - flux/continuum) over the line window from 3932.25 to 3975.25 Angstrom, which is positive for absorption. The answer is 3.2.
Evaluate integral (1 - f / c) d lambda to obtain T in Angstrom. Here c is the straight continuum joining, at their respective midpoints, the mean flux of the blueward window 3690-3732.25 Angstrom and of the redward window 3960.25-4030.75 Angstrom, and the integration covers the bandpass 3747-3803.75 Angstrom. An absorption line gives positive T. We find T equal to 3.0 Angstrom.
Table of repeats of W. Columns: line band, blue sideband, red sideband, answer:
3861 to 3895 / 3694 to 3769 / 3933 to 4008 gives -0.04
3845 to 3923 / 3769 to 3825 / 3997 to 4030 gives -0.02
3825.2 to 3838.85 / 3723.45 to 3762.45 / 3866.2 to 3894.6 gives 0.17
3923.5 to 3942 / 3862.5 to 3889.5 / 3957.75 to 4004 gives 0.07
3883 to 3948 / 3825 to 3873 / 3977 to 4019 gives 0.04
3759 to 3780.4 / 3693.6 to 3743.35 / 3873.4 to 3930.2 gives 0.06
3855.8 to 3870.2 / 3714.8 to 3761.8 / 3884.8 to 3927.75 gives -0.10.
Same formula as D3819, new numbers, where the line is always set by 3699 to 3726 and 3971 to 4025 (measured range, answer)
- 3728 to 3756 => -2.8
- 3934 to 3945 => 1.1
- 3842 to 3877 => -2.5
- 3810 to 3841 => 0.9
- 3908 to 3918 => -0.4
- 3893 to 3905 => 0.3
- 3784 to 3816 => 1.2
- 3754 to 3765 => -0.5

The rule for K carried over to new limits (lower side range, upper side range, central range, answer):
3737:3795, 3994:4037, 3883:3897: 0.9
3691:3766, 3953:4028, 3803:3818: 0.3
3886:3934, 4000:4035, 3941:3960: 0.0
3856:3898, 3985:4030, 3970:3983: 1.8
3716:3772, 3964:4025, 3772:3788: 0.8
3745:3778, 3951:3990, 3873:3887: -0.4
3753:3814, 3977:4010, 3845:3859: -0.7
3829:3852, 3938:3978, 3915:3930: -1.0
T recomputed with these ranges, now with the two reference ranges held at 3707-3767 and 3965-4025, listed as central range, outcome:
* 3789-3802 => 1.77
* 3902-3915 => -0.31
